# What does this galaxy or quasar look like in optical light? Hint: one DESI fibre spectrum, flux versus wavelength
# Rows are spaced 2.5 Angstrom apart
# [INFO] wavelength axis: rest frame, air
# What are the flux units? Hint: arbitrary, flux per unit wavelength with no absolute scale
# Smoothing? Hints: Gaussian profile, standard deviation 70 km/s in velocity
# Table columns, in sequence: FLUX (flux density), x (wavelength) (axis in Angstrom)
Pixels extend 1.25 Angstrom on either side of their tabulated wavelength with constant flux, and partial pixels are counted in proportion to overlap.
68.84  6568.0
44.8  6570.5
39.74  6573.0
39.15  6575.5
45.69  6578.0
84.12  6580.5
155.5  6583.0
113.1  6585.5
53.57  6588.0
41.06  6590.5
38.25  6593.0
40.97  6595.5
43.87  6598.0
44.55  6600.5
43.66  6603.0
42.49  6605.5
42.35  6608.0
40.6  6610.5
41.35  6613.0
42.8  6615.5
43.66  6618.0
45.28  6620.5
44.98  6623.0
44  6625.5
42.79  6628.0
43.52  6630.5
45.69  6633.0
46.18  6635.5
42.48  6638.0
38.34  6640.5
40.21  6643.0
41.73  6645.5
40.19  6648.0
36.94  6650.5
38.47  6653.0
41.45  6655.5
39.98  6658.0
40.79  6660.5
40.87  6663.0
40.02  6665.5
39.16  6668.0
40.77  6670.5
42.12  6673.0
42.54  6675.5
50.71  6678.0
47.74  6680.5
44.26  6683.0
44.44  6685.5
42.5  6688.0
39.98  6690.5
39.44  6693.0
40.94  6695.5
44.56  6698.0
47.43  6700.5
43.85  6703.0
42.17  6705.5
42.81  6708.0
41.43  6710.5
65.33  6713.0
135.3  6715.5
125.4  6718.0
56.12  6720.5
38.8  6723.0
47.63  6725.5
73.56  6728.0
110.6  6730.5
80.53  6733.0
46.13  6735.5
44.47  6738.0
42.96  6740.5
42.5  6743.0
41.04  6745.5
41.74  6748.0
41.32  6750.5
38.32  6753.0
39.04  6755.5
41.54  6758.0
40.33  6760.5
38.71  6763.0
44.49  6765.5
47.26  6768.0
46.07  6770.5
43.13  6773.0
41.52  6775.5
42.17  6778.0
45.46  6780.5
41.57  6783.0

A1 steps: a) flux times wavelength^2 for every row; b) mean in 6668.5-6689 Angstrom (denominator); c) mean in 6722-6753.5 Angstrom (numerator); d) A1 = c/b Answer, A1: 1.2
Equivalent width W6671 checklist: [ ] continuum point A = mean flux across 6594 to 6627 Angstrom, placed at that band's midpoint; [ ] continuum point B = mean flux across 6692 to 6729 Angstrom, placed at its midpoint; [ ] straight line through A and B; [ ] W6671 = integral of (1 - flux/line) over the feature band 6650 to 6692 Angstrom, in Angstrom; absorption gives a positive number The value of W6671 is 8.5 Angstrom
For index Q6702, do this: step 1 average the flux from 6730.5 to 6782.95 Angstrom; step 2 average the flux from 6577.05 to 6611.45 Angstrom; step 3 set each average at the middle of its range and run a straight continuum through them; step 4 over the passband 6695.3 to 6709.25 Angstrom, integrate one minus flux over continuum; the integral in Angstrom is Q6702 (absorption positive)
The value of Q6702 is 1.8 Angstrom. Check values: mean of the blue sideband 59.6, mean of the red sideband 45.9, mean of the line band 43.8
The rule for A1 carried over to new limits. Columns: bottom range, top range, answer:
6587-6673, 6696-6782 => 1.30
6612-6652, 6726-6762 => 1.25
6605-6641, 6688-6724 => 1.35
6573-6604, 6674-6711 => 0.74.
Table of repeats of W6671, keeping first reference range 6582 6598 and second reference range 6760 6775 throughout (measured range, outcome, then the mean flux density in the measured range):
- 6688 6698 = 2.50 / 41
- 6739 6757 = 2.06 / 41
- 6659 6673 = 4.34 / 40.5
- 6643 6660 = 5.86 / 39.9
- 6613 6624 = 3.67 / 43.8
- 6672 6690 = 3.73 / 44.7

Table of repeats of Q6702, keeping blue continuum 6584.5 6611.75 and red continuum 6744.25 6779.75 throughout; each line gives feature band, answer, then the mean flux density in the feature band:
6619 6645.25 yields 2.3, 43.3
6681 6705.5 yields 0.9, 43.1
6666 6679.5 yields 0.8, 43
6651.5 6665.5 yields 1.8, 40.2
